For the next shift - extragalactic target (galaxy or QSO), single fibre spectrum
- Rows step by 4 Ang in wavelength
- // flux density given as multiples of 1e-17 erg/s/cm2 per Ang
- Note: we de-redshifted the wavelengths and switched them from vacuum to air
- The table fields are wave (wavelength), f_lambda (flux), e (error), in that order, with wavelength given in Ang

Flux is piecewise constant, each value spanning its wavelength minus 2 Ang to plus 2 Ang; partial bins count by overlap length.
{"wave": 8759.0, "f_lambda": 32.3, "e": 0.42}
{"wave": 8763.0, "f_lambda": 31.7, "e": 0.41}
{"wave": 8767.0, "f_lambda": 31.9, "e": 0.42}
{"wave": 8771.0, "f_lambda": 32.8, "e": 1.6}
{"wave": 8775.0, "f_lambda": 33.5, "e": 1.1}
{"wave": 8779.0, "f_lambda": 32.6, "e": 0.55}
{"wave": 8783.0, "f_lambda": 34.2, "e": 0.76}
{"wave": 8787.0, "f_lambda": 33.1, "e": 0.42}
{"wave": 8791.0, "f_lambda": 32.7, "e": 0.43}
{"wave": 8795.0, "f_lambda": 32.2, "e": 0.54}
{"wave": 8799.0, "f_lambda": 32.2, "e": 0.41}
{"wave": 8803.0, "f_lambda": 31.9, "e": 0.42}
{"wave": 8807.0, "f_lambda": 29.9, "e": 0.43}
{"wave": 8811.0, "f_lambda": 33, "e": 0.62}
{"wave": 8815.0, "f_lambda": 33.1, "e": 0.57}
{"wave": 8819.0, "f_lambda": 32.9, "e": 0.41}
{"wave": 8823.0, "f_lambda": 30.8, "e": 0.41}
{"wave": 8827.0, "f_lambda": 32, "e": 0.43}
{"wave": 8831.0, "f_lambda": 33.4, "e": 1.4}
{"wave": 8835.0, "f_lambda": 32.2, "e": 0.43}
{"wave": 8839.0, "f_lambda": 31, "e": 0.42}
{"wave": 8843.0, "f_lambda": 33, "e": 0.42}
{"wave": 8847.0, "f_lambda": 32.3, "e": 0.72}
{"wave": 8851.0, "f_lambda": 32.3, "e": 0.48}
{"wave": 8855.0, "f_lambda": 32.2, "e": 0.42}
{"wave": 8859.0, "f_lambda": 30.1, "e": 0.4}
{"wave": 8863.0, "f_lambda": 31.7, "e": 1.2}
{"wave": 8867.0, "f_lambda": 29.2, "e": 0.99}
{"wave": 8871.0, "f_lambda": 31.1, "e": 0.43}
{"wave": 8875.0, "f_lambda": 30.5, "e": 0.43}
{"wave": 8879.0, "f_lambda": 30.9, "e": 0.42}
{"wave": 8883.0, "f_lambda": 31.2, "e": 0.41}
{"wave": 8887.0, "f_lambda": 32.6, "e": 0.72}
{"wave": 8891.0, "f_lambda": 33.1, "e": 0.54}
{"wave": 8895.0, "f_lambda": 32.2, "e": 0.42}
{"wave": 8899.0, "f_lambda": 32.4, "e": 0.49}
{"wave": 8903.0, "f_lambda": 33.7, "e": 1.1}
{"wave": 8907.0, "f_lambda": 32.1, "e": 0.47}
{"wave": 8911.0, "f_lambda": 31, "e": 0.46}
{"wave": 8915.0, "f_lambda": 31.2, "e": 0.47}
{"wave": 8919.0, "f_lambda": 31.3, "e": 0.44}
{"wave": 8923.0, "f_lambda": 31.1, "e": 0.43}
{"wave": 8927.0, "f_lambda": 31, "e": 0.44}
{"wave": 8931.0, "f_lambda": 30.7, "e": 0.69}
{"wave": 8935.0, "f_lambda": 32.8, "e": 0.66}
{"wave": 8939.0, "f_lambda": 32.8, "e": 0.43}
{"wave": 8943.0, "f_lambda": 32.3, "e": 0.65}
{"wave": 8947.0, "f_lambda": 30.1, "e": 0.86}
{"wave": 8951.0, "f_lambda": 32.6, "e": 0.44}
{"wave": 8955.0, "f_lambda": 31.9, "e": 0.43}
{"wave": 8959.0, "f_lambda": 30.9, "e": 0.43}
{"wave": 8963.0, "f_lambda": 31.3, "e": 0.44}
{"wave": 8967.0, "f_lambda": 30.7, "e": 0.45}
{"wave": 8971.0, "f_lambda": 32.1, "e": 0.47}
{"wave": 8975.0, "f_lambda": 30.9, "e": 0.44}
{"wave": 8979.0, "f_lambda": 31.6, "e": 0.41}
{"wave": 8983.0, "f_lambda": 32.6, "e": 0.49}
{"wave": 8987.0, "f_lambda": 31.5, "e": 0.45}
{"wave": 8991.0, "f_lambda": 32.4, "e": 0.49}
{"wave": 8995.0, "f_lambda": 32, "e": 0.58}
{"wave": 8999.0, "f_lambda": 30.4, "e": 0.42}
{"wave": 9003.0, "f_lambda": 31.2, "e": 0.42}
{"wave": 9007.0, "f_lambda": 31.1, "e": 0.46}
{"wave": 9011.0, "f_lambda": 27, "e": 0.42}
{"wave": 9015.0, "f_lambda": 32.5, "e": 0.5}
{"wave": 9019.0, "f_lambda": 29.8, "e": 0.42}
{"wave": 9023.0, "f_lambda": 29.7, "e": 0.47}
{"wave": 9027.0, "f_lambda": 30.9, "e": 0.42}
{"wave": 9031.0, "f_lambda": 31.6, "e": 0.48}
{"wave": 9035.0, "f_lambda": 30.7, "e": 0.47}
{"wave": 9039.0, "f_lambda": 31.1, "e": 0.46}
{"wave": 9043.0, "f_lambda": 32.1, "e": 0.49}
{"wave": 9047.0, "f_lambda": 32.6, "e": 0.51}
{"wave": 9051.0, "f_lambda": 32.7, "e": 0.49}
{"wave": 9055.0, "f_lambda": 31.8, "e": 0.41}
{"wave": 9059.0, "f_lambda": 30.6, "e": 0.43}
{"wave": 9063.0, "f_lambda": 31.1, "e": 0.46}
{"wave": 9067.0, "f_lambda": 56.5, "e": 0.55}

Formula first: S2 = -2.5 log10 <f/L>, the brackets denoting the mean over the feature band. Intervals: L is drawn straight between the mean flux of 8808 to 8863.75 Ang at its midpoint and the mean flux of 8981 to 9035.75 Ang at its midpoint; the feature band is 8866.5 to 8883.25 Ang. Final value 0.04 mag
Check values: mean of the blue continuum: 32.1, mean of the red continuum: 31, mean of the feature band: 30.6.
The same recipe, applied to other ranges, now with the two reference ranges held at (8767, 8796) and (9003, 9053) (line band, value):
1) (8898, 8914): -0.01 mag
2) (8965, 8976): 0.01 mag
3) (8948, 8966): 0.00 mag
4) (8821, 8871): 0.03 mag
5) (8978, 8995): -0.02 mag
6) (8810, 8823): 0.00 mag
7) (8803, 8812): 0.05 mag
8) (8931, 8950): -0.01 mag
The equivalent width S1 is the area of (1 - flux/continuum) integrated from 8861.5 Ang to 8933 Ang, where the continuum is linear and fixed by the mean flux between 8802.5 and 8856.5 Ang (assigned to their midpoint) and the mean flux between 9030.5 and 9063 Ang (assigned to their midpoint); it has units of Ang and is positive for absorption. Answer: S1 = 1.08 Ang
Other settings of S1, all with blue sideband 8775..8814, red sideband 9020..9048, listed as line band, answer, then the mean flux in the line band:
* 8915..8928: 0.3 Ang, 31.2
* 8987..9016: 0.4 Ang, 30.9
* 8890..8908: -0.5 Ang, 32.7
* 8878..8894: 0.0 Ang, 32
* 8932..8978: -0.1 Ang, 31.7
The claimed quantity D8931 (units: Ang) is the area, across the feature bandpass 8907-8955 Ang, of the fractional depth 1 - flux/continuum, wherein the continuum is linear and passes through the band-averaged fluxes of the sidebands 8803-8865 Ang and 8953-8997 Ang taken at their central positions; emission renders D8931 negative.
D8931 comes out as 0.2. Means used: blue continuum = 32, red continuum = 31.6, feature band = 31.6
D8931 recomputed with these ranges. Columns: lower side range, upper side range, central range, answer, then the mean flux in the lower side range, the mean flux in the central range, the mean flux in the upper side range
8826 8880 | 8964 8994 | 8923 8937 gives 0.1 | 31.6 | 31.4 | 31.7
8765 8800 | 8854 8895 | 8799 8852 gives -0.1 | 32.8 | 32.1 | 31.3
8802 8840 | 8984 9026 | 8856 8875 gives 0.7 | 32.1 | 30.6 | 30.8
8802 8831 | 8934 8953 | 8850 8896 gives 1.0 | 32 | 31.4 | 32.1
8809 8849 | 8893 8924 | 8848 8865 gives 0.3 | 32.4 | 31.6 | 31.9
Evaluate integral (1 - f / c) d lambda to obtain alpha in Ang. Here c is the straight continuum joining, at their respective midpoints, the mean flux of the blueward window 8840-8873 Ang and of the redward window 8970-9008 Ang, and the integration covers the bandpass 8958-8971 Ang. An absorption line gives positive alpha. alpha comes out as 0.2 Ang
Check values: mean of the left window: 31.5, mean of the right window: 31.6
